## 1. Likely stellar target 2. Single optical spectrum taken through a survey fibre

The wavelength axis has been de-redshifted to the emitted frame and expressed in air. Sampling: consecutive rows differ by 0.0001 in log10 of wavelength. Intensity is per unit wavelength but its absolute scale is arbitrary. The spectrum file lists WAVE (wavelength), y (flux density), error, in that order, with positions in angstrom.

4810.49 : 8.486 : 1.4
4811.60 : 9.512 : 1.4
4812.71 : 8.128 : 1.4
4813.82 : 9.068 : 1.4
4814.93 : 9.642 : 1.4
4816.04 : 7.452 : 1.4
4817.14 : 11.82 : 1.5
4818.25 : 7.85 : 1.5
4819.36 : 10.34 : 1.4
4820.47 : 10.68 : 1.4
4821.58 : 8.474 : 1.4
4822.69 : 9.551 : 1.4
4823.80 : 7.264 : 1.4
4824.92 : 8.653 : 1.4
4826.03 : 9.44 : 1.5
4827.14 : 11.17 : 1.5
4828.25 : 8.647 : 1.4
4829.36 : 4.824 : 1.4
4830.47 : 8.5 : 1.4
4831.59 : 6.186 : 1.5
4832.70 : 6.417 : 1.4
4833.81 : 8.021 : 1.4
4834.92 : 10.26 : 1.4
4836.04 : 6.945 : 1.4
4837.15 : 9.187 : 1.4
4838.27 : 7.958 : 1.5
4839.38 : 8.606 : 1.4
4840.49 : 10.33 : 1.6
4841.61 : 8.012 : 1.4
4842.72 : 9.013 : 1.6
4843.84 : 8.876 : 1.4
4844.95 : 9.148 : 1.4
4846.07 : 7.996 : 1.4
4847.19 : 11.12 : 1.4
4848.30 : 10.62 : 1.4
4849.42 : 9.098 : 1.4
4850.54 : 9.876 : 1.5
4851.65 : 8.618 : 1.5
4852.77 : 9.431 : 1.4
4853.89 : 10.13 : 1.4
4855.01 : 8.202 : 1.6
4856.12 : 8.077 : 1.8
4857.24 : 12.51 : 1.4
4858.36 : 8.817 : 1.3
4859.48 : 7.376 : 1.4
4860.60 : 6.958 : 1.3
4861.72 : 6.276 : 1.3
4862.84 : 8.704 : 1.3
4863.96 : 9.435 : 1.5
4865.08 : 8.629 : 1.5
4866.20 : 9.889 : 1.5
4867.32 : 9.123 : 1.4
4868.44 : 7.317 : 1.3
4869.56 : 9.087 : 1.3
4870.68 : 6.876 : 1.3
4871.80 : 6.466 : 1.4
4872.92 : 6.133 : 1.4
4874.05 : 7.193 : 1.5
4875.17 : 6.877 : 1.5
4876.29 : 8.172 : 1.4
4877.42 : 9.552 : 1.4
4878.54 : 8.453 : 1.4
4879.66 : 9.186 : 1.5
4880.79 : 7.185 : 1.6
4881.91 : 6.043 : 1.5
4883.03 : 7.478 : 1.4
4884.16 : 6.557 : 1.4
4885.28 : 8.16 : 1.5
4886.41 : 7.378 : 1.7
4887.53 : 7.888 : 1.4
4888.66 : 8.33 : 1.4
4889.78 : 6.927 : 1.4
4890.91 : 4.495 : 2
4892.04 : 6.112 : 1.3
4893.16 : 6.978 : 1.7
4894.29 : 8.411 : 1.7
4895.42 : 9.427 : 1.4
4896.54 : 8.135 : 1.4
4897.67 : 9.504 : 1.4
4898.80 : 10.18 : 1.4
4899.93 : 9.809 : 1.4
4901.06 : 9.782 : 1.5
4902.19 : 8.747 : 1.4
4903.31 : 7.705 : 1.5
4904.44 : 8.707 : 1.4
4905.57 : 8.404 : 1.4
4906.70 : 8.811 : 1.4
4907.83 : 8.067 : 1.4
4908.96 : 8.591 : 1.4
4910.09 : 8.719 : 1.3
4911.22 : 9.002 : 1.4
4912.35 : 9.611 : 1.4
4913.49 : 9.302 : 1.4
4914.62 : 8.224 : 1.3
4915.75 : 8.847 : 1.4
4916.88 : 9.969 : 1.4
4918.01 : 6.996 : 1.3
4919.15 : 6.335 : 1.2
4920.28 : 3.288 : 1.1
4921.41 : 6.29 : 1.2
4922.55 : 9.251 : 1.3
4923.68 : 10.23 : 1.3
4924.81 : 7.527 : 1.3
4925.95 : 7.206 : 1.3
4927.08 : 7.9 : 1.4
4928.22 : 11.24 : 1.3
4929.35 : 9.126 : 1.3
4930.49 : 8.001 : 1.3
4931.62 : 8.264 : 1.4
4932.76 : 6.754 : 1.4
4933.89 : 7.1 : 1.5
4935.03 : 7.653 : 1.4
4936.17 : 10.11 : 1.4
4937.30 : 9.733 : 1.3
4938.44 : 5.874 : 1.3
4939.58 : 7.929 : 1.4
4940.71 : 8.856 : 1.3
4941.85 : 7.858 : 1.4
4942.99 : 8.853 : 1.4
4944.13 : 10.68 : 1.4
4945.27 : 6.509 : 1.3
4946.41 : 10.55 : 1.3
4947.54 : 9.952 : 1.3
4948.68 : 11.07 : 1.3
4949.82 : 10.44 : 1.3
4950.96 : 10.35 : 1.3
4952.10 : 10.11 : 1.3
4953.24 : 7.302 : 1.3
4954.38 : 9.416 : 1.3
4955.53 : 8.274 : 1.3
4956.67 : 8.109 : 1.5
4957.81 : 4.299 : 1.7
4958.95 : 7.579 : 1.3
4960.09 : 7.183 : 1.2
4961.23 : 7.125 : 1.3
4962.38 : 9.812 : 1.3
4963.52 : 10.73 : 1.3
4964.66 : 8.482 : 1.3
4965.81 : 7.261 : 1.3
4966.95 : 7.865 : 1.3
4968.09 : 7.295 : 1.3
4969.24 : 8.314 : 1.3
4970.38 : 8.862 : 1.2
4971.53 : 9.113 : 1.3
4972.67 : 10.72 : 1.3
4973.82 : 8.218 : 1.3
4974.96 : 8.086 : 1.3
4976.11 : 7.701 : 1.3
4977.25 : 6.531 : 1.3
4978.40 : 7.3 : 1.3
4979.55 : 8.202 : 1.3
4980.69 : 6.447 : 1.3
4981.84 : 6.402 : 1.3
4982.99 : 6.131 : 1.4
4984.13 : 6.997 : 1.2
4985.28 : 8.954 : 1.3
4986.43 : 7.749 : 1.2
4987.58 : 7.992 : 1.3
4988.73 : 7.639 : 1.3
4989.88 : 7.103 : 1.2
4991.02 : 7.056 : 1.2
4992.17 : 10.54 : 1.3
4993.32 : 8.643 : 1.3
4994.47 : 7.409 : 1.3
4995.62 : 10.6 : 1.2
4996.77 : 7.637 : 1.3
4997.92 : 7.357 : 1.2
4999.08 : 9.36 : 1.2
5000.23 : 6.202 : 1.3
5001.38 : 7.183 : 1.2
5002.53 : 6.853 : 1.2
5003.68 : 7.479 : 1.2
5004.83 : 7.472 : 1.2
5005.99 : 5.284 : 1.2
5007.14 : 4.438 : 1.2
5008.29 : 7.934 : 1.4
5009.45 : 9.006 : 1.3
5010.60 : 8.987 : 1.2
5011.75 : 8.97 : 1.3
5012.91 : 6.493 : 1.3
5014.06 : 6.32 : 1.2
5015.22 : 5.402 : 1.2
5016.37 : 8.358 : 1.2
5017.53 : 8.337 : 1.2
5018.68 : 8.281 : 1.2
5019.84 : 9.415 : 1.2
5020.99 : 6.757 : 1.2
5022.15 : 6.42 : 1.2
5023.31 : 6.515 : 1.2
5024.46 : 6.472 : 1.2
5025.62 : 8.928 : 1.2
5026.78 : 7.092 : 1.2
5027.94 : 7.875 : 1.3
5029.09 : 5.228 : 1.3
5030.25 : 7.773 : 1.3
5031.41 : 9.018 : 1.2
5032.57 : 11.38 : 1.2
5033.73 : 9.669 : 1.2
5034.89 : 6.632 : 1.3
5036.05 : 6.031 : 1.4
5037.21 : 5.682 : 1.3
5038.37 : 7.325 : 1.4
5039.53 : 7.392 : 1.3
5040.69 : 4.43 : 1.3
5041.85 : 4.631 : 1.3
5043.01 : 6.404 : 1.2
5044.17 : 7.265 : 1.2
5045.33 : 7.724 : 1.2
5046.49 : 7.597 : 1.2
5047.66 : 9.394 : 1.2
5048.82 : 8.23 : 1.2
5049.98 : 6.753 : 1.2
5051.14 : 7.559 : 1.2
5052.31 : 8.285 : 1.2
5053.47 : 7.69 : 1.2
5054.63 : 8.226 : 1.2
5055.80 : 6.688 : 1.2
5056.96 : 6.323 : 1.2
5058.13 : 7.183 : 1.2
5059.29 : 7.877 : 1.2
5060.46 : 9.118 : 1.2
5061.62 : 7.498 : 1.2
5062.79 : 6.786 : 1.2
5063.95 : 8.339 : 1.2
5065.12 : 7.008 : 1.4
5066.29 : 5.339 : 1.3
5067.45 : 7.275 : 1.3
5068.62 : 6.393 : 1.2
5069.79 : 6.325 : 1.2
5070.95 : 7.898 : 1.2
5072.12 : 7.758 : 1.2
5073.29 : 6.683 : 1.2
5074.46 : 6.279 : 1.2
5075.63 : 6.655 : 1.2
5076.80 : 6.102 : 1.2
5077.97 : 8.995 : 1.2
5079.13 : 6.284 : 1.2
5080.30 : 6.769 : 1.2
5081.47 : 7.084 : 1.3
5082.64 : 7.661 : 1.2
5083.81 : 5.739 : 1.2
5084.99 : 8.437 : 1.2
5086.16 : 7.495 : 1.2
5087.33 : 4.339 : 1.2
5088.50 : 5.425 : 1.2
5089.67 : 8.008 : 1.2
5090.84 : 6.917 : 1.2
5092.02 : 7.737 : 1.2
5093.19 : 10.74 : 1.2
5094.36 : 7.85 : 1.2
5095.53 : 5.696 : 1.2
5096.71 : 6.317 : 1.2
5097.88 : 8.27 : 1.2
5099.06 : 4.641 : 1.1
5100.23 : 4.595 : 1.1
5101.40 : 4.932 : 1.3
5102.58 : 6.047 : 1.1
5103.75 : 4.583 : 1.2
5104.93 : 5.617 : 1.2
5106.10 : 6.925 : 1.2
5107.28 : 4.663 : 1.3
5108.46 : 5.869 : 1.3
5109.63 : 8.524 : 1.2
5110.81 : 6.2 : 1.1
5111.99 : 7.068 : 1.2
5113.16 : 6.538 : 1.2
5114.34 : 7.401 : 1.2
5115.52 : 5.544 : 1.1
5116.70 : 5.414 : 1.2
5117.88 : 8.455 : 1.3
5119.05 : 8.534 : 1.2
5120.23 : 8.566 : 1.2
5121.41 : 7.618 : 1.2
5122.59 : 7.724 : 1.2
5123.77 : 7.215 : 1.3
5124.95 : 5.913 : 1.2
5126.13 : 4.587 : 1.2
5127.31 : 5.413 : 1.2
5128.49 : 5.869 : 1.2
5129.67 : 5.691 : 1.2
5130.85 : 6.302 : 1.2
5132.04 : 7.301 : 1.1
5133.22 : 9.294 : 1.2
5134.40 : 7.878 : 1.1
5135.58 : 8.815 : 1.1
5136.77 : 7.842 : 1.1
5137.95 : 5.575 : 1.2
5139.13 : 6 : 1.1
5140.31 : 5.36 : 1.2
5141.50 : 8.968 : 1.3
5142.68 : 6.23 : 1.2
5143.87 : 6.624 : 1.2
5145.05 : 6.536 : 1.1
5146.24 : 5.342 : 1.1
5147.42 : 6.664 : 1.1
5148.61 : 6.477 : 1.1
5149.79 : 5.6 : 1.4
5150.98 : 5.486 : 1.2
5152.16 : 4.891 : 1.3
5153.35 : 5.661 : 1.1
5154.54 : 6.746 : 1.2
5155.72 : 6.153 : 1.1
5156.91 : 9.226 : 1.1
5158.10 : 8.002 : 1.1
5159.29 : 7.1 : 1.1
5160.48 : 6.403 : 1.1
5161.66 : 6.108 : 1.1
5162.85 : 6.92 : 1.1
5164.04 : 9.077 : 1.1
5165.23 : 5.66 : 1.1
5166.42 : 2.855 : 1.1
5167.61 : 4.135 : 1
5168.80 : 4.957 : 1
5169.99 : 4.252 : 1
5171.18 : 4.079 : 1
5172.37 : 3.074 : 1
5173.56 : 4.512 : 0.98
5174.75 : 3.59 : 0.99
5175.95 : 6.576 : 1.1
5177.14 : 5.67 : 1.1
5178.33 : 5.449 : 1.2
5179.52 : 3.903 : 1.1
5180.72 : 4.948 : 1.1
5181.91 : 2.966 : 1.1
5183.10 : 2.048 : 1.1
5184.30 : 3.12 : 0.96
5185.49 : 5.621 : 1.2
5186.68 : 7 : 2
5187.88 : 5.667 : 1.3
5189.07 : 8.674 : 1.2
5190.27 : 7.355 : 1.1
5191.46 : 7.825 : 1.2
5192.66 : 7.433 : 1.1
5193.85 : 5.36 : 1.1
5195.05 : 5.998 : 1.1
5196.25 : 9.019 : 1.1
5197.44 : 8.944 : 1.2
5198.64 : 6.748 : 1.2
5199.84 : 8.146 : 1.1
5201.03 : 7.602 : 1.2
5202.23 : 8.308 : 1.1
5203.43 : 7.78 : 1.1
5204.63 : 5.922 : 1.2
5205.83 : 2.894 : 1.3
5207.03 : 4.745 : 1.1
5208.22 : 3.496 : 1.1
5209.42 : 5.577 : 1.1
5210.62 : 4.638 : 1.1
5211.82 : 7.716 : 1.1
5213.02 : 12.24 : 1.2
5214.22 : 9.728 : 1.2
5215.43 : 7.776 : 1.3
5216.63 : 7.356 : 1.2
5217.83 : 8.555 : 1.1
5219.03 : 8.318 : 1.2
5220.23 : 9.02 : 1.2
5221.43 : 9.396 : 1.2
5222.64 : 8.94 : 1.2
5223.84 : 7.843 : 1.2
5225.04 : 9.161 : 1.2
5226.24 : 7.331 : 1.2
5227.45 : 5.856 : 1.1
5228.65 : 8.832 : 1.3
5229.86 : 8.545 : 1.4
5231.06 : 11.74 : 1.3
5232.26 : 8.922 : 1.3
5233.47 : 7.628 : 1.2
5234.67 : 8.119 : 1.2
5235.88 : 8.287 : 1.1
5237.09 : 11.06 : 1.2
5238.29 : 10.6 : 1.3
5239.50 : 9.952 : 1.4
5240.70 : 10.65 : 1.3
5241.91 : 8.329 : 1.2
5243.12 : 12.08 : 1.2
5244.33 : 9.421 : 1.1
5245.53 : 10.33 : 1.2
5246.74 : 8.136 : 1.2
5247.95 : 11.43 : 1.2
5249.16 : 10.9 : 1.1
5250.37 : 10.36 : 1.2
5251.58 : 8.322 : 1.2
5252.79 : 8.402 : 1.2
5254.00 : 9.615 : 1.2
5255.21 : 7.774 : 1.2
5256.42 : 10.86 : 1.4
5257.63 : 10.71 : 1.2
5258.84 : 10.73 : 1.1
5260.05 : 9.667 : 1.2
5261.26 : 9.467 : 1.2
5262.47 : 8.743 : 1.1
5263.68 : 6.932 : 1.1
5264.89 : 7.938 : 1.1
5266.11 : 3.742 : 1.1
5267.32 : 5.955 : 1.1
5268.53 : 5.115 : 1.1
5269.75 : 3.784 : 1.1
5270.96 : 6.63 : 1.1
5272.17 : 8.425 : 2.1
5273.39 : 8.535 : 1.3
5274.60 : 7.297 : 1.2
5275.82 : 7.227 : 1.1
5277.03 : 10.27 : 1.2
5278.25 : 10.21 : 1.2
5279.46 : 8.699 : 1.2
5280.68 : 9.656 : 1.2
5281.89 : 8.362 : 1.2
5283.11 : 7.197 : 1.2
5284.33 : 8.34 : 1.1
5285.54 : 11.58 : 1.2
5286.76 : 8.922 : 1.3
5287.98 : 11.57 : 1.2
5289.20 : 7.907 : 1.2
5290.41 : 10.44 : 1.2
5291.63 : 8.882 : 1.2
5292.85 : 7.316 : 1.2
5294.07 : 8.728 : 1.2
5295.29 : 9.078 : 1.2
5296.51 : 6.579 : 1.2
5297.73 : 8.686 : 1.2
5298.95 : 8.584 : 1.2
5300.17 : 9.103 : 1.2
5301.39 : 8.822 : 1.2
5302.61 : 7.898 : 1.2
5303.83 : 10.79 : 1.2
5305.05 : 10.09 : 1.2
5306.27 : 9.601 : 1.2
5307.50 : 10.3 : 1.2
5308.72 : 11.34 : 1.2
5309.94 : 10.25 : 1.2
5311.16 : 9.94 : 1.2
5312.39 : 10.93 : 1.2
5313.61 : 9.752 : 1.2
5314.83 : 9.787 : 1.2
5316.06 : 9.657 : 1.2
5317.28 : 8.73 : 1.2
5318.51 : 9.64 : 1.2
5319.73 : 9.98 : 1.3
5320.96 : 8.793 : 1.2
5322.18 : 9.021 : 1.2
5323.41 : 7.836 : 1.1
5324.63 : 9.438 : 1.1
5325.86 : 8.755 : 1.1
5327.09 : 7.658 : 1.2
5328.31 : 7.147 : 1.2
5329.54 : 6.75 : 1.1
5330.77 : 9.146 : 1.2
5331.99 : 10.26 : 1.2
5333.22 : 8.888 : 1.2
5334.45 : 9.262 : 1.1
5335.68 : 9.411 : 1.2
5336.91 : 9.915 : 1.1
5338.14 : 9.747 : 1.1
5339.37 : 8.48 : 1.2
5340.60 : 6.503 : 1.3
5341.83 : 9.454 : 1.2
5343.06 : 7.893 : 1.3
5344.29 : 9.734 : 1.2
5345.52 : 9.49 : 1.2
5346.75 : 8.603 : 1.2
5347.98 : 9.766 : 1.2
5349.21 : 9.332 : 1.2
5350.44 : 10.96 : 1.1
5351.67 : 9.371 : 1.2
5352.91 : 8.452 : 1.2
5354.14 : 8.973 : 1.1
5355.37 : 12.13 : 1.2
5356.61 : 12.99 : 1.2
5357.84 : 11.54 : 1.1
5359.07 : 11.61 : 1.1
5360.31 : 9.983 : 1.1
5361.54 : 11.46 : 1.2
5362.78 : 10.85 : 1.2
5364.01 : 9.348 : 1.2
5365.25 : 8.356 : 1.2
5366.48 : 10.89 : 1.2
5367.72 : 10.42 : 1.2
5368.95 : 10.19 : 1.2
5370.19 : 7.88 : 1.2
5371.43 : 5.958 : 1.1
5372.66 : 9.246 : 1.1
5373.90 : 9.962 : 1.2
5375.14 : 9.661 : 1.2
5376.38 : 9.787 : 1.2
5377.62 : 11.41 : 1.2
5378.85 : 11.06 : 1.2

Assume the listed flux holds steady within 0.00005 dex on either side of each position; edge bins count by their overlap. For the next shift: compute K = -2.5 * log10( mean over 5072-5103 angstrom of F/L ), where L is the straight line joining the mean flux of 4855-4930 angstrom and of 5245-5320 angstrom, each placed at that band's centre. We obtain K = 0.25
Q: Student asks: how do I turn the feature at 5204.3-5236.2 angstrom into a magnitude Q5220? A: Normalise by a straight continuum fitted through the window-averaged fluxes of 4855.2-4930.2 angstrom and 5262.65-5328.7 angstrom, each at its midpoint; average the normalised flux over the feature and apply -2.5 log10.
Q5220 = 0.11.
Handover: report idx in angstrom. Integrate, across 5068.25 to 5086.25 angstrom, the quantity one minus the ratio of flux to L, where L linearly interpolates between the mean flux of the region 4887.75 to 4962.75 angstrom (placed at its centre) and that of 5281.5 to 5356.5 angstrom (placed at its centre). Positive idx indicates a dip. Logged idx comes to 3.43 angstrom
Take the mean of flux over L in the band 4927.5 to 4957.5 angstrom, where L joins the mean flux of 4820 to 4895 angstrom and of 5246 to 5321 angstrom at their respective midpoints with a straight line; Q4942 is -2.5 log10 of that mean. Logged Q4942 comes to -0.051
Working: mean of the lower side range 8.27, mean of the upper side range 8.93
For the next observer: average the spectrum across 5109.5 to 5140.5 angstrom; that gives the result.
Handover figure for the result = 6.91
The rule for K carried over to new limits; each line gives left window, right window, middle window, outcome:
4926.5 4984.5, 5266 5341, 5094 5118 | 0.35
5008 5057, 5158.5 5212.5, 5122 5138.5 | -0.07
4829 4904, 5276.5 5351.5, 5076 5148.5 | 0.29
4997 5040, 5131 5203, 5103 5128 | 0.01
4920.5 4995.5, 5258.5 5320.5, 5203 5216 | 0.30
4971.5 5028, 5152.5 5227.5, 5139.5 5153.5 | 0.10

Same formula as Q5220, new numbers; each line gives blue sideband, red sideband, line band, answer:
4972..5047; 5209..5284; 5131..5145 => 0.13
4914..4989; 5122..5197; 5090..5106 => 0.04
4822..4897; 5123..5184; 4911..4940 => -0.06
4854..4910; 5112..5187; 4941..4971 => -0.14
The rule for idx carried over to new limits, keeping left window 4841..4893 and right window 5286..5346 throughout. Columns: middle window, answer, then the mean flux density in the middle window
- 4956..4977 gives 0.7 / 8.13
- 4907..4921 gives 0.4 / 8.07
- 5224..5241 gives -0.1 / 8.99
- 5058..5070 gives 1.9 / 7.22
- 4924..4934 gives 0.1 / 8.23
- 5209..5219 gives 1.0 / 8.01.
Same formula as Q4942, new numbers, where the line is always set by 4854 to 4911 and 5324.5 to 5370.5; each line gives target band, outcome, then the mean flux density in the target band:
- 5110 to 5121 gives 0.23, 7.12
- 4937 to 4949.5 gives -0.07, 8.91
